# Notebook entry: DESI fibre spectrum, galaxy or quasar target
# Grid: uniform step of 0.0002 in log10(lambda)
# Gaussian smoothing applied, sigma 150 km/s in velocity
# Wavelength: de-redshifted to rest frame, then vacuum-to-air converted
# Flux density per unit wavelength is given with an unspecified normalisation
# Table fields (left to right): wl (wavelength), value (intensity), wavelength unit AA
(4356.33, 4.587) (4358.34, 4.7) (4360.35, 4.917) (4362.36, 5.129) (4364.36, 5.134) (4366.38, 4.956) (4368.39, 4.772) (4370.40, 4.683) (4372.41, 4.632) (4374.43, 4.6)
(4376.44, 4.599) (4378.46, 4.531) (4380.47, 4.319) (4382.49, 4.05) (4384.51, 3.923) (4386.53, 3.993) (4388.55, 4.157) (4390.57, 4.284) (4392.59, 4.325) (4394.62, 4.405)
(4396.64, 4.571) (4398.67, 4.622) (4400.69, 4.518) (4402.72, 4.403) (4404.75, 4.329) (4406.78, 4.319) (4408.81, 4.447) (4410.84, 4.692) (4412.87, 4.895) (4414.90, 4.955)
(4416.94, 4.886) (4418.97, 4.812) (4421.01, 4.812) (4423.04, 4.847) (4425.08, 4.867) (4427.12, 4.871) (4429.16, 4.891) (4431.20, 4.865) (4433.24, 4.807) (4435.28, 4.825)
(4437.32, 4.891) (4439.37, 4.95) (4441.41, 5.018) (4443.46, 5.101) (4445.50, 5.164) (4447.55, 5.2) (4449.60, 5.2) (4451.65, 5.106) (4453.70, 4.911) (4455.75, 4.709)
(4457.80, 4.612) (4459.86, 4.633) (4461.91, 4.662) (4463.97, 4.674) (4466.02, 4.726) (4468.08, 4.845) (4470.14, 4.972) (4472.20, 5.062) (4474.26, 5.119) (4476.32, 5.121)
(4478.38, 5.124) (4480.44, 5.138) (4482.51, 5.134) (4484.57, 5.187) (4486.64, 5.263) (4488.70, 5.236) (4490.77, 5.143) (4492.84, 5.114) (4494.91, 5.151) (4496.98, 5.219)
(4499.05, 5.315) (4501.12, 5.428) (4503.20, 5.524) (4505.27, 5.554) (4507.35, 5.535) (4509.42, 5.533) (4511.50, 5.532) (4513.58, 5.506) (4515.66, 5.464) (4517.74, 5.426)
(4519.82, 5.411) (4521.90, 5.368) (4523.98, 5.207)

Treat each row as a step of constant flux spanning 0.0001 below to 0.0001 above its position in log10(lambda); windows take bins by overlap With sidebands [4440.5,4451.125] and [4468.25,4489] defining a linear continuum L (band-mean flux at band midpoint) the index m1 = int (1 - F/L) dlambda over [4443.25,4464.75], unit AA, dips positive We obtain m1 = 1.0 AA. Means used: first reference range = 5.14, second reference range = 5.12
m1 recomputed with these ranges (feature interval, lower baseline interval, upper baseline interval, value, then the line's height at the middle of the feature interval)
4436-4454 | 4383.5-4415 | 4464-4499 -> -1.0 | 4.79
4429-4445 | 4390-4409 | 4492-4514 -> -0.5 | 4.78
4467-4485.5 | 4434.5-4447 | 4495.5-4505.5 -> 0.5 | 5.23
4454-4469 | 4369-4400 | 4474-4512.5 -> 1.0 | 5.02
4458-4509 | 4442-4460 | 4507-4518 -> 1.4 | 5.25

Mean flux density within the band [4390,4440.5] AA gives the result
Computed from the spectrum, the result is 4.69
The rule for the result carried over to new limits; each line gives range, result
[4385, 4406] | 4.35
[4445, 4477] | 4.91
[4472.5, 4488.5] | 5.16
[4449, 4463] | 4.82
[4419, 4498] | 4.98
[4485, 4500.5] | 5.21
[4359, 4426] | 4.59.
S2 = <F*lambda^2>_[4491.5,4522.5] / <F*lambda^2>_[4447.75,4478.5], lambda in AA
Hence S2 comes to 1.12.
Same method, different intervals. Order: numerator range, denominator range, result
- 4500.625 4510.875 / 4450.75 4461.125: 1.18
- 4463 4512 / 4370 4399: 1.25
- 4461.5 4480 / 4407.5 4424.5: 1.06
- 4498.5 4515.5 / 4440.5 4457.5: 1.12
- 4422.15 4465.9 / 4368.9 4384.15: 1.13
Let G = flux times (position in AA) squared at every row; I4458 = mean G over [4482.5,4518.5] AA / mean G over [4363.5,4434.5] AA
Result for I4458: 1.22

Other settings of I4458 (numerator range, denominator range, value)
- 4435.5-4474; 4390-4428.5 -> 1.08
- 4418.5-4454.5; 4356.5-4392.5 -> 1.12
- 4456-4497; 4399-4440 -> 1.08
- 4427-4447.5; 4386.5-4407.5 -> 1.15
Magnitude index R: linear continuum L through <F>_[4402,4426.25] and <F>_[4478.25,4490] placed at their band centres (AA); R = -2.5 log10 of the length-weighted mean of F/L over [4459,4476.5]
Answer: 0.05 mag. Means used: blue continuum 4.69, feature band 4.86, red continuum 5.18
